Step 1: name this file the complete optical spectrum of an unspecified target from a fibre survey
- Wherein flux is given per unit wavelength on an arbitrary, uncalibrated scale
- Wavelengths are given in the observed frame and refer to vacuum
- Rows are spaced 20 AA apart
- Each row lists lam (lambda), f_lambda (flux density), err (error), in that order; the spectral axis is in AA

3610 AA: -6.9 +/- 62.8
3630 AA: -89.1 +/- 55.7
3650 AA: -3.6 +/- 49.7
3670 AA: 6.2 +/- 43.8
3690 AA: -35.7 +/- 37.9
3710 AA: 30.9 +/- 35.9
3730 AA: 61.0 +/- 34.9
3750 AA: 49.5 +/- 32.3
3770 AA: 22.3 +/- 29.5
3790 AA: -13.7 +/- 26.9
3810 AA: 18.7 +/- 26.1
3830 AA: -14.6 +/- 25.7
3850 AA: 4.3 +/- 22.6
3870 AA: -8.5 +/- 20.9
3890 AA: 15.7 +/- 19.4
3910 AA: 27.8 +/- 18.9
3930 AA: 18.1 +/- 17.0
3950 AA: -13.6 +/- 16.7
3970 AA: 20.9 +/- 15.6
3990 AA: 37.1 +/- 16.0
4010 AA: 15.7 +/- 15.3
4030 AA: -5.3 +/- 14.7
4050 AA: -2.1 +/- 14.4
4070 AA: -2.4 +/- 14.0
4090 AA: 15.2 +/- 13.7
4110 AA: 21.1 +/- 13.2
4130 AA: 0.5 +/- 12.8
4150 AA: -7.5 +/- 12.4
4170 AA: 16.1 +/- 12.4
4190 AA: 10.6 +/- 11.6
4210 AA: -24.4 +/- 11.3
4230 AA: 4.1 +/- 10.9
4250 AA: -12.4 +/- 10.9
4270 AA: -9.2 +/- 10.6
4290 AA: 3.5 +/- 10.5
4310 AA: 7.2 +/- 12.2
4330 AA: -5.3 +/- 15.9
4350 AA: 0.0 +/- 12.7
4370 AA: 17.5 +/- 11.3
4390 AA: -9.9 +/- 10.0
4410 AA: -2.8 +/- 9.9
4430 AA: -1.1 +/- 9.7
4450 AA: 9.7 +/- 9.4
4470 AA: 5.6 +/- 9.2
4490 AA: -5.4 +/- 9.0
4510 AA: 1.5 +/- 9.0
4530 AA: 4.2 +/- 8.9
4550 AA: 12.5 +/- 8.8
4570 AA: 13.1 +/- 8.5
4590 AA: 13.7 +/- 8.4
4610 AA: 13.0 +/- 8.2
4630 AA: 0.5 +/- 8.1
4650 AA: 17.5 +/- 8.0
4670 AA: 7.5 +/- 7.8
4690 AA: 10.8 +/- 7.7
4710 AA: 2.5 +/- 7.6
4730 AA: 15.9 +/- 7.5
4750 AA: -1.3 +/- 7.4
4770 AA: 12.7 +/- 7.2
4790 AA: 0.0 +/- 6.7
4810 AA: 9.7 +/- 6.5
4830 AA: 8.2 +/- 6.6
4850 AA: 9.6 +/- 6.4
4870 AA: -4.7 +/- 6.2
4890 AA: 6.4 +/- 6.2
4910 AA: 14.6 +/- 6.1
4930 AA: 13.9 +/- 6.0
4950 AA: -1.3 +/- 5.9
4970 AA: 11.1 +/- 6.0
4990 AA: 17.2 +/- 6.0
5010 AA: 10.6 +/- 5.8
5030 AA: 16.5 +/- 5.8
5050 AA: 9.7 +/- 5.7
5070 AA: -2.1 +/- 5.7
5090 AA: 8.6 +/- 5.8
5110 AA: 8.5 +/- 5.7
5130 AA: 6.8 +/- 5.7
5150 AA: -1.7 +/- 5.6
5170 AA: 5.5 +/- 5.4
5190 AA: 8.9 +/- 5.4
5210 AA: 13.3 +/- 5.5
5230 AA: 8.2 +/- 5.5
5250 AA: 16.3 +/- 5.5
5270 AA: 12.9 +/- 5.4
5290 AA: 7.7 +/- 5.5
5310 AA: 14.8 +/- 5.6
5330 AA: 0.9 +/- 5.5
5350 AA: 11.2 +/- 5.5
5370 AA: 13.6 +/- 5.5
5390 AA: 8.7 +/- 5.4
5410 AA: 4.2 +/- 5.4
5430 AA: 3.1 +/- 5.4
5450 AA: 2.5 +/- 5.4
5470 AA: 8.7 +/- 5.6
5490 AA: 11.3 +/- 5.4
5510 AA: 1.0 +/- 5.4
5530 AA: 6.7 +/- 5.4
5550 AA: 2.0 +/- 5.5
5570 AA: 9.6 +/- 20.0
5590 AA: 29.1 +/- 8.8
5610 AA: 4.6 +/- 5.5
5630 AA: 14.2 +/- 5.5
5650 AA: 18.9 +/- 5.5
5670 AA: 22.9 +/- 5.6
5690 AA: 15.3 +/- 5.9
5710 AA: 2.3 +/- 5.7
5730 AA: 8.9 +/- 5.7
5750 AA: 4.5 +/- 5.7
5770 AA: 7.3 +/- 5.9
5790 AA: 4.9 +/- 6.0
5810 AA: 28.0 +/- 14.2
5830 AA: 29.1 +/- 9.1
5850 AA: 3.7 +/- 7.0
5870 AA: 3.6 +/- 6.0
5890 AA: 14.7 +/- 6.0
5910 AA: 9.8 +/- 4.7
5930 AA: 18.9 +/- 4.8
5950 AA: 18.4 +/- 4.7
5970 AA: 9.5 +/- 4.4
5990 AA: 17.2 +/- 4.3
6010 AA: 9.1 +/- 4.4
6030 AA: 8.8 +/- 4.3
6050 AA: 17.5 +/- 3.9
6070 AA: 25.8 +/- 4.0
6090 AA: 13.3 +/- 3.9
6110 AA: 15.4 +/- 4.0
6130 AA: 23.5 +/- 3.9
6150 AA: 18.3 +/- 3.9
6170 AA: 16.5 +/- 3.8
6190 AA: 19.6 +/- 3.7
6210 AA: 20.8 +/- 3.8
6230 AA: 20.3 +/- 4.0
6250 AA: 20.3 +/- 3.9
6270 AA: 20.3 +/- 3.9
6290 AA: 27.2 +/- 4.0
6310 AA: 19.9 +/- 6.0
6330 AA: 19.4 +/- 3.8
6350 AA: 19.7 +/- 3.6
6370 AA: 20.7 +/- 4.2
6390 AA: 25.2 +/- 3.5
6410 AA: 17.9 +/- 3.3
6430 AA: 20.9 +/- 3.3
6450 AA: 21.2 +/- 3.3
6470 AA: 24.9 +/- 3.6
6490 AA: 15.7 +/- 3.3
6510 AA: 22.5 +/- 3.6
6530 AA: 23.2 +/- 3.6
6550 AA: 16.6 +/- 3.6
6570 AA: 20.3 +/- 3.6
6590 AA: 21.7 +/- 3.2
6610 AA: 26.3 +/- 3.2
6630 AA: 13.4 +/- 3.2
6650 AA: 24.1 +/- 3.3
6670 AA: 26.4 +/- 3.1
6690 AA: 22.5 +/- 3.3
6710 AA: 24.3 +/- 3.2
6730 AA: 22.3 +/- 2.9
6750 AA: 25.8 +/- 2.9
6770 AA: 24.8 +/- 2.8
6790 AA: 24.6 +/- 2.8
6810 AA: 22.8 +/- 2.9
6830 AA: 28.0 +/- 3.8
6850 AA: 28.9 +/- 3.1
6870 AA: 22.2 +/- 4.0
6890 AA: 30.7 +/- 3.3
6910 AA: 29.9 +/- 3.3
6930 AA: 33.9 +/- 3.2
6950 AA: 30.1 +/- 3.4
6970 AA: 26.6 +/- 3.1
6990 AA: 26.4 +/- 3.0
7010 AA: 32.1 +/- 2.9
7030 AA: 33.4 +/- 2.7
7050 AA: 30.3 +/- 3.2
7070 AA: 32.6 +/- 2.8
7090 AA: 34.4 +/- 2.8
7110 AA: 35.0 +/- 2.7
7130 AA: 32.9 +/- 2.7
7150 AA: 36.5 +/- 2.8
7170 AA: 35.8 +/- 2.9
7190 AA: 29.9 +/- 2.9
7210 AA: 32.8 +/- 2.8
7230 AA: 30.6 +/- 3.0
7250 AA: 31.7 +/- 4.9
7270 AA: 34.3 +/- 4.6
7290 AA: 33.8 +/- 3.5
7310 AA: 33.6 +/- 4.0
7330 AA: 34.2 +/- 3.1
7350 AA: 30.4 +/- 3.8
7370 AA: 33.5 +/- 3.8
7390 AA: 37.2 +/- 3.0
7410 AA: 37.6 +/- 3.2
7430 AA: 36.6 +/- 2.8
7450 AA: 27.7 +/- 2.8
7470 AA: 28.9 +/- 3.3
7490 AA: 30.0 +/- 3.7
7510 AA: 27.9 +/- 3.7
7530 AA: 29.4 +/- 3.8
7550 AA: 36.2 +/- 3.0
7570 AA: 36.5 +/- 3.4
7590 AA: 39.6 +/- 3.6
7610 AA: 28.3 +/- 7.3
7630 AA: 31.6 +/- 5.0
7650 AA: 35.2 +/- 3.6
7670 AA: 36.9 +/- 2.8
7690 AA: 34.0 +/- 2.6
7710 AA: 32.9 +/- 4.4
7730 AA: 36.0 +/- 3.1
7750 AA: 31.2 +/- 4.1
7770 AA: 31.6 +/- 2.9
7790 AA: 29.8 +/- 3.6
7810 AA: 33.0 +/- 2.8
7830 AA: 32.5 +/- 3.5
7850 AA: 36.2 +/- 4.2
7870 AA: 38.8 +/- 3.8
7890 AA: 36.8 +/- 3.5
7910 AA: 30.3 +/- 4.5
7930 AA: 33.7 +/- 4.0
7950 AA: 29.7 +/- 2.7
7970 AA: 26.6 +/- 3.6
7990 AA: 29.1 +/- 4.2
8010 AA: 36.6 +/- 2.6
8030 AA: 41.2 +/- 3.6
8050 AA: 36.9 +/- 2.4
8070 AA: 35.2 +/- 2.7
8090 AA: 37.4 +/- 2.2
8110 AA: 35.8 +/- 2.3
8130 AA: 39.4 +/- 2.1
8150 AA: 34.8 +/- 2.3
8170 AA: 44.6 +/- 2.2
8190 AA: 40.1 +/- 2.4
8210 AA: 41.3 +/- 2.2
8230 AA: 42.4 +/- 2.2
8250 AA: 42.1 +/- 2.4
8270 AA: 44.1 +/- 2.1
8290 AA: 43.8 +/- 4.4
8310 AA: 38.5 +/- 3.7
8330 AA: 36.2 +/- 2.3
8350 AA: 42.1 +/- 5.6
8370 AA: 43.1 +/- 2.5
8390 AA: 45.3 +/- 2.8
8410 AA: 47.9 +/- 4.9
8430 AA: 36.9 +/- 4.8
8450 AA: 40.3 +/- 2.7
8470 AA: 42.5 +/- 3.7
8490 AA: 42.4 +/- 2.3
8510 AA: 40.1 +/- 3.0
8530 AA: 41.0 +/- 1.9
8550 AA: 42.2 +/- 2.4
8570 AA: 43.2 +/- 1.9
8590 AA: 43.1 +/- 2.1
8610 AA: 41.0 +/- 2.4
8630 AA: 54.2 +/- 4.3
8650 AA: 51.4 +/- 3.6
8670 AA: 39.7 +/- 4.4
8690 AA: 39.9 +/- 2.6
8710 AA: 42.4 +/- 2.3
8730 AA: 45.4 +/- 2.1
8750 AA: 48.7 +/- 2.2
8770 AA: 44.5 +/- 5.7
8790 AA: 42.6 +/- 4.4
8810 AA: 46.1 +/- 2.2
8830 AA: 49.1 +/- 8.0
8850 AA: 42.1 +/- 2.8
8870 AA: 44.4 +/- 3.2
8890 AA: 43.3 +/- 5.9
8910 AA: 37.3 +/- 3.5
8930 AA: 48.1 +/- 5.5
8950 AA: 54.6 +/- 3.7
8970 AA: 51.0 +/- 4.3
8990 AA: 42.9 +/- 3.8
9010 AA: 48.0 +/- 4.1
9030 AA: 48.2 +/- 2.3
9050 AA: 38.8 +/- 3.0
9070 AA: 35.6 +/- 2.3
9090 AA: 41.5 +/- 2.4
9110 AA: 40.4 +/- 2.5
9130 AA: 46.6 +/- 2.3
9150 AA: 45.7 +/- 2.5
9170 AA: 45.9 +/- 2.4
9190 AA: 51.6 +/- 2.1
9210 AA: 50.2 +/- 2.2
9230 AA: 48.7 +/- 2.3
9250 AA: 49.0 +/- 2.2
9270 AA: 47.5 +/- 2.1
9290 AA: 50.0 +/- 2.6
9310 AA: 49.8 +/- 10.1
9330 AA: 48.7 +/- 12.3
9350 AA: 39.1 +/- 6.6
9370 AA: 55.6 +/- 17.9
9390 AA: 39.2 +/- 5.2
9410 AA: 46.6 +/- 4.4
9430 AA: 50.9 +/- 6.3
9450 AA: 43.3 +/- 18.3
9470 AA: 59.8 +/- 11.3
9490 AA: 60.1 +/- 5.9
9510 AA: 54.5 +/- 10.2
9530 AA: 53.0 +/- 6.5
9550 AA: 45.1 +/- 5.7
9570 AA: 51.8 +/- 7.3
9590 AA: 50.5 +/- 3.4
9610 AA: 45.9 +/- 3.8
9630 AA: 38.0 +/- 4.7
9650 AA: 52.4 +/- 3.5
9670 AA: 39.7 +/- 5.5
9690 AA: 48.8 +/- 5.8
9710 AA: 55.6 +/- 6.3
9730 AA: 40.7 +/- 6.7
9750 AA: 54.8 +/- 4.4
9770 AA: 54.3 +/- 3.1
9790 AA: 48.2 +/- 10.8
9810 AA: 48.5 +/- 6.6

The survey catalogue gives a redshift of 0.54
